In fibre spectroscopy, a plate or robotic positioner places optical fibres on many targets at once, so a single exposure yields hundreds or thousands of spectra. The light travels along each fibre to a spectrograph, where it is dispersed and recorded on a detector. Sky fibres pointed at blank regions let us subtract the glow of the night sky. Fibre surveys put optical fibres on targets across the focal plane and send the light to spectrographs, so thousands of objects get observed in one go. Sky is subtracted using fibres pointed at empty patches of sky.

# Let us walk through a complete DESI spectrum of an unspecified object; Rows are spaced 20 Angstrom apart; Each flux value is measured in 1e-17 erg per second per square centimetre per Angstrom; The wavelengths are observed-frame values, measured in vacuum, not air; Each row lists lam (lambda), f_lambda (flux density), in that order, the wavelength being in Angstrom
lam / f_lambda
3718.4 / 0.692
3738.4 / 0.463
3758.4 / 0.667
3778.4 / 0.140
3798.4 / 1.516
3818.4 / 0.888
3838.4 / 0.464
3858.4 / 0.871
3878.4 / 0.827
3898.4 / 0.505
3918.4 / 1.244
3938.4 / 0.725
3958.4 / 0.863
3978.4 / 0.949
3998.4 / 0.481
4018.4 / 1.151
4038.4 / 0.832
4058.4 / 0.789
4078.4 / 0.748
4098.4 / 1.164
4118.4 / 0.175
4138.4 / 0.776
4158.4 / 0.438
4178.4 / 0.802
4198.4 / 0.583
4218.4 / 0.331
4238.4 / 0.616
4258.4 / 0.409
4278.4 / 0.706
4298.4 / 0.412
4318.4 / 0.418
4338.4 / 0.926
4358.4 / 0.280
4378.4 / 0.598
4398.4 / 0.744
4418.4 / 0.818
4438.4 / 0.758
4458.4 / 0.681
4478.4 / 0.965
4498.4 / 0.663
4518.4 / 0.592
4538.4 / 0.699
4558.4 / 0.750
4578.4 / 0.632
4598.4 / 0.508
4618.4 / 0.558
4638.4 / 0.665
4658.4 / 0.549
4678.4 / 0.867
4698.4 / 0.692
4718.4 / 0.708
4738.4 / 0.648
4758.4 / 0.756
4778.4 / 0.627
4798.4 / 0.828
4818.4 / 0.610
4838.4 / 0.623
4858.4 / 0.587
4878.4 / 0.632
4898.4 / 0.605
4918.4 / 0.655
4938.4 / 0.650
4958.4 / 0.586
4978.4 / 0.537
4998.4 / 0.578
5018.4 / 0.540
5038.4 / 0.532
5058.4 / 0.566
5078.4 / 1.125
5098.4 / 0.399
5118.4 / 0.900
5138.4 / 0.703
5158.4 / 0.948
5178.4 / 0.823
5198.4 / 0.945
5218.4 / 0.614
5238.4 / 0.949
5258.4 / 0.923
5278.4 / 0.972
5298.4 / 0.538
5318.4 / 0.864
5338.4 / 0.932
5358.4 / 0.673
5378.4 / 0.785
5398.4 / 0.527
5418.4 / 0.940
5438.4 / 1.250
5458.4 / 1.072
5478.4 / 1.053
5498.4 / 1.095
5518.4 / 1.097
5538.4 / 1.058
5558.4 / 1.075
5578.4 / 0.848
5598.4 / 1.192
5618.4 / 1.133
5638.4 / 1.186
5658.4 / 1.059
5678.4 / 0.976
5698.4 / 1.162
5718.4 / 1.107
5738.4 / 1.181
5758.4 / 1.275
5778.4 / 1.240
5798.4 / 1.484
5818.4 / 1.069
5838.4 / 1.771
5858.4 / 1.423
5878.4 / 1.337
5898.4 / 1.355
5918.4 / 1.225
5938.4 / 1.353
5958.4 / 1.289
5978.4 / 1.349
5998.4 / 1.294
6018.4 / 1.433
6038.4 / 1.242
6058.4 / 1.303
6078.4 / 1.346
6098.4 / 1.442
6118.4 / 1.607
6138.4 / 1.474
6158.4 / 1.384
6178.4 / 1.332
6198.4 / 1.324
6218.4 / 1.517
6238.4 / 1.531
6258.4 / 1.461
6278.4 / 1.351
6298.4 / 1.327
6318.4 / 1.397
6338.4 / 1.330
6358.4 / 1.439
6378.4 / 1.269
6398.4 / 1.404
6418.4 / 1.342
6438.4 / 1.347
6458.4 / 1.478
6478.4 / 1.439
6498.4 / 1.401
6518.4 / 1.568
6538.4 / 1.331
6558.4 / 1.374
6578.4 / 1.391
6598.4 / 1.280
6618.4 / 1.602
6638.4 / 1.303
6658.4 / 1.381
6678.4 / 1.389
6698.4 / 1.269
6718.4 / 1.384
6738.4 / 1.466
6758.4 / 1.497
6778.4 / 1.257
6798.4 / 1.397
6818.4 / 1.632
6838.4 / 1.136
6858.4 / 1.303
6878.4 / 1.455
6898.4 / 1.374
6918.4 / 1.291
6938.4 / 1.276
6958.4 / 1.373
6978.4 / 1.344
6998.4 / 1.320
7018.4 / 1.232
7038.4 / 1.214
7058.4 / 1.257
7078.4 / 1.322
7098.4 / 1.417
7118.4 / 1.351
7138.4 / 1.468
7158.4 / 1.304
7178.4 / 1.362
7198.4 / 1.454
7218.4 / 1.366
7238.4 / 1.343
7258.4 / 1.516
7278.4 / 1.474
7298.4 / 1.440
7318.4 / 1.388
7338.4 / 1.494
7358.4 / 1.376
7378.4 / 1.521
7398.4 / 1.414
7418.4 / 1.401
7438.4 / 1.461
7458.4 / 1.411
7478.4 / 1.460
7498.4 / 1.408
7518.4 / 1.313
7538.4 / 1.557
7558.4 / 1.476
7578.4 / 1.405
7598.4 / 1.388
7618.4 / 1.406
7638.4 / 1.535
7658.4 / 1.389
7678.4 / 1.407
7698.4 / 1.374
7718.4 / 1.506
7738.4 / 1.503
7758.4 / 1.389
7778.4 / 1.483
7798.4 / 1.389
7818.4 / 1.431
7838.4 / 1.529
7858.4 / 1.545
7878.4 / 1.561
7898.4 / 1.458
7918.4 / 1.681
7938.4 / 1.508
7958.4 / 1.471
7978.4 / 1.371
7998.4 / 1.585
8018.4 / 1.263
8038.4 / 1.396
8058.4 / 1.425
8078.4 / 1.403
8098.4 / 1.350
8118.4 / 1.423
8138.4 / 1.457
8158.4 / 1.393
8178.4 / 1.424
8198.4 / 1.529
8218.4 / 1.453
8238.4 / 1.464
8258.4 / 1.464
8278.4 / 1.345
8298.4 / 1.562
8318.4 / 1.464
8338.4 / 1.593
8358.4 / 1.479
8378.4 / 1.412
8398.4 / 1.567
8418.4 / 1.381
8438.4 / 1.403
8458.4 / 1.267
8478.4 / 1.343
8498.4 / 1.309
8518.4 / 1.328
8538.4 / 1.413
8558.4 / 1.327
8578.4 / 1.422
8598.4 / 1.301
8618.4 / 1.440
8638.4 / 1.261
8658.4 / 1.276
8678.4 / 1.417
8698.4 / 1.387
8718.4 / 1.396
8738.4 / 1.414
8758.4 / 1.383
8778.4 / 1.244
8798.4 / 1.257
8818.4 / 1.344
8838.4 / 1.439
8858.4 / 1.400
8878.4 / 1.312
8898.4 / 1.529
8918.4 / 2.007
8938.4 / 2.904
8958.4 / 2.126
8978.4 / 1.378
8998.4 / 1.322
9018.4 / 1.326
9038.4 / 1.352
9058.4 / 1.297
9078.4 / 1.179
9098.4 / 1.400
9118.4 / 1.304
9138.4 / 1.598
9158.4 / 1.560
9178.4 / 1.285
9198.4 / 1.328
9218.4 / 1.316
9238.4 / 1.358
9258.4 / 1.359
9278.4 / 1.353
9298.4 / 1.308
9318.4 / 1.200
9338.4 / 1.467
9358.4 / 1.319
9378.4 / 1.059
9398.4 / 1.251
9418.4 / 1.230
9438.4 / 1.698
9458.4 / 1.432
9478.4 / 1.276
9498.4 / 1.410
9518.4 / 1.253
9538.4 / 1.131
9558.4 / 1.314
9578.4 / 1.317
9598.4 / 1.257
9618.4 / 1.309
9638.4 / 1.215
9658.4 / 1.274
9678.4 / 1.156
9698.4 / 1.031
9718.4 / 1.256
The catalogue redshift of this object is 0.36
